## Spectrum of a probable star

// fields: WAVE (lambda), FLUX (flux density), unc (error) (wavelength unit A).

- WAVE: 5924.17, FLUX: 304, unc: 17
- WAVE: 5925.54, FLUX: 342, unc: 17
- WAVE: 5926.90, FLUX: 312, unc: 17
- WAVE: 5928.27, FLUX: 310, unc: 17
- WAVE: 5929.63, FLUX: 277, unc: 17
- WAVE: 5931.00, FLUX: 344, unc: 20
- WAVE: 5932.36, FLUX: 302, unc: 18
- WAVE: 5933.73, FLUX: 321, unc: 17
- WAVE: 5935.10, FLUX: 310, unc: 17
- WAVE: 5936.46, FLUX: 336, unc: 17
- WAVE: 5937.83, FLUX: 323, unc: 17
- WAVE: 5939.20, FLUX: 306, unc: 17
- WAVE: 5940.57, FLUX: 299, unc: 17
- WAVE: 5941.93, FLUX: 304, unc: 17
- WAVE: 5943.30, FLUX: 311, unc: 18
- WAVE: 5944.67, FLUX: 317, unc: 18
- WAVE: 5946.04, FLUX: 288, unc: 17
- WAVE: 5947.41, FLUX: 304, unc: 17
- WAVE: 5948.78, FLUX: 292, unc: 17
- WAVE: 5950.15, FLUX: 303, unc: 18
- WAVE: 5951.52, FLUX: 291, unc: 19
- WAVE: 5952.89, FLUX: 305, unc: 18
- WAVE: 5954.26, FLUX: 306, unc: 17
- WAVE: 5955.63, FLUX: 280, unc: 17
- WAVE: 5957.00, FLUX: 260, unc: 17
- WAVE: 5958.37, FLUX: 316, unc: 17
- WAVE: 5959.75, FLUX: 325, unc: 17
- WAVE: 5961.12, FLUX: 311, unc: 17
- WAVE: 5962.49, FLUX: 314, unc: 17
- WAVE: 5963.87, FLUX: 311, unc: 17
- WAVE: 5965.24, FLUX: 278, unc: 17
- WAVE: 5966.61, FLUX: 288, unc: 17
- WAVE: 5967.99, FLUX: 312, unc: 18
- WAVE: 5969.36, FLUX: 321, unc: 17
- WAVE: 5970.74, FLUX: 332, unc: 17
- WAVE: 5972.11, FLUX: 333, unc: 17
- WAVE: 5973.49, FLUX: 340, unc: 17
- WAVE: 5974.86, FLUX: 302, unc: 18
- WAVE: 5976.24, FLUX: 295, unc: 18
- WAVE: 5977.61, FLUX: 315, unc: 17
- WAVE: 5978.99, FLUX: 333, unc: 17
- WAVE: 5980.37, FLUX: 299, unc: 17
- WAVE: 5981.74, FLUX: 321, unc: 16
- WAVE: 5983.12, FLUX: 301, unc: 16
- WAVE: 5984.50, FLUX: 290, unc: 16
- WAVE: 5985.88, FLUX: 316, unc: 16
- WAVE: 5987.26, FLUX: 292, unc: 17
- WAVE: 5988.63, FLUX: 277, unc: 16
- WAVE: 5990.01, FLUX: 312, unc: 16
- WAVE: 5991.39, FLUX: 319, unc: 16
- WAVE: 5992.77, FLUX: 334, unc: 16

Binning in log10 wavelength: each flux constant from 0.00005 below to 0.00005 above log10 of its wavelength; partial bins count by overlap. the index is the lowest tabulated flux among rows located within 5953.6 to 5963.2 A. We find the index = 260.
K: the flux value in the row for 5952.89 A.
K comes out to 305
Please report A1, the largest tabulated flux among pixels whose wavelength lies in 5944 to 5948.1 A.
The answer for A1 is 317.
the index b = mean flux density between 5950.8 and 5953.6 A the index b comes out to 298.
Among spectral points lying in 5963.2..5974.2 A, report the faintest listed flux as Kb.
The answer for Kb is 278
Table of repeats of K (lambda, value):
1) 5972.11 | 333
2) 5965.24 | 278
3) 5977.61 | 315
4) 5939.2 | 306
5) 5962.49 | 314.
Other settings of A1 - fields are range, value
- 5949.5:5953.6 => 305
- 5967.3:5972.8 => 333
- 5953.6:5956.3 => 306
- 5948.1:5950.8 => 303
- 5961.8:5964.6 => 314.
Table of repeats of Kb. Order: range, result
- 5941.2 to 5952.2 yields 288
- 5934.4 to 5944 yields 299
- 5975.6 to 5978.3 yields 295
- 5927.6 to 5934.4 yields 277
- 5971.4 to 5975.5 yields 302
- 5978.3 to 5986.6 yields 290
